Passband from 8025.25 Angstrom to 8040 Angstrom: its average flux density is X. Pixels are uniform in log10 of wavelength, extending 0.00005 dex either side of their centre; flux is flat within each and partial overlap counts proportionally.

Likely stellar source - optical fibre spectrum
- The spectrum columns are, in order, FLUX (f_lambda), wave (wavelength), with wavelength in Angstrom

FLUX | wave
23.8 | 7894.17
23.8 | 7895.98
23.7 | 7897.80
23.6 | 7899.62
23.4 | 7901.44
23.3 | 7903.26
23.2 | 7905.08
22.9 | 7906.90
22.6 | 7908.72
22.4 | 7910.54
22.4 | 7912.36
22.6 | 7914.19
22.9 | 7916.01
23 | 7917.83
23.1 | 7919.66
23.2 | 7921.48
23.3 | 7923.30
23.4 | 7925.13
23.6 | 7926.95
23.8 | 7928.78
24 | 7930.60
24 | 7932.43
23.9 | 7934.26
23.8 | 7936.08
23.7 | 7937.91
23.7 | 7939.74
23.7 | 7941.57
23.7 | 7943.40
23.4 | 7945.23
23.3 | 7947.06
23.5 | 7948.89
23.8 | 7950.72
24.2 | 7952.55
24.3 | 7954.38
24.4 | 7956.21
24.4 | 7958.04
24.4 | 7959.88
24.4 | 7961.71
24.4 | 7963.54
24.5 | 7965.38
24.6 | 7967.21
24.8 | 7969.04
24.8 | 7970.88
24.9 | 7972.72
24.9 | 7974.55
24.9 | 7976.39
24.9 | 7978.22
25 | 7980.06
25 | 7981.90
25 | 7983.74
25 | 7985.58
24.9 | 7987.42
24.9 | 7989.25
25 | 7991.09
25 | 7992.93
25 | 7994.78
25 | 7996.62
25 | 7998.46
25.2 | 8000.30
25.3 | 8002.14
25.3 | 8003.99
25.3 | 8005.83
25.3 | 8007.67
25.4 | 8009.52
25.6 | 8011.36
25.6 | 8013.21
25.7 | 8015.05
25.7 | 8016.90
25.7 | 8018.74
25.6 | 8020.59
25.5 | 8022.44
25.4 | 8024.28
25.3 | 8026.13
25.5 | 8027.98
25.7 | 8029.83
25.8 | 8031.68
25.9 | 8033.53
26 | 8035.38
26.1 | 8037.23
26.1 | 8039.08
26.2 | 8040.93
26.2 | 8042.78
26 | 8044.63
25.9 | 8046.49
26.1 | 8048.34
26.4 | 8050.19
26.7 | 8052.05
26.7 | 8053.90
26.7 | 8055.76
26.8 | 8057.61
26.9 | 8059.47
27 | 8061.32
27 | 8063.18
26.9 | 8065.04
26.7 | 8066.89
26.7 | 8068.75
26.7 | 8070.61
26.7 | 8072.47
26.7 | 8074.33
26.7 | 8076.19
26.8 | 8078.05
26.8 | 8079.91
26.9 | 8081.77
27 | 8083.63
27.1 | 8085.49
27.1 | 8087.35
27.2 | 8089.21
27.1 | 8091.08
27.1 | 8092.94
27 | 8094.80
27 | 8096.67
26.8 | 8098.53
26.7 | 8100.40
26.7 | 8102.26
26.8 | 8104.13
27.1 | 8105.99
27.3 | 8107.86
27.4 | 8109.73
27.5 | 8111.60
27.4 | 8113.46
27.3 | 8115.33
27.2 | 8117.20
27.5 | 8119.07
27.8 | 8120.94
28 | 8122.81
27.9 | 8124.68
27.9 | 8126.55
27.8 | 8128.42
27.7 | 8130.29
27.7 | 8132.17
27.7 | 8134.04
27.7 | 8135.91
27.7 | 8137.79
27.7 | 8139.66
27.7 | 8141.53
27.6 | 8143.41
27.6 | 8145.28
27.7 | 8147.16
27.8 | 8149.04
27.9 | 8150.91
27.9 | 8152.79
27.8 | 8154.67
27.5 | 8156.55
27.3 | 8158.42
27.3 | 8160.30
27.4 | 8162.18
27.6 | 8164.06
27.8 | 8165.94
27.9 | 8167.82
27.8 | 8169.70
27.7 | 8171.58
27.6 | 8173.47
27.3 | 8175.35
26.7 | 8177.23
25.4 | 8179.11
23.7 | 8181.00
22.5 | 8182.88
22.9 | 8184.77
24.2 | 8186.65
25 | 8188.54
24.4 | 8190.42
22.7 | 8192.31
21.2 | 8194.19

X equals 25.8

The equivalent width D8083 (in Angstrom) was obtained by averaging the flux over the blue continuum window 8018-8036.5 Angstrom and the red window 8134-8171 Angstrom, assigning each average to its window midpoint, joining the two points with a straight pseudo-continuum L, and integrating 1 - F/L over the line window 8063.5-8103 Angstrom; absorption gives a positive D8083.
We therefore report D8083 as -0.49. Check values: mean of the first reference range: 25.6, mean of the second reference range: 27.7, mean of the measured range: 26.9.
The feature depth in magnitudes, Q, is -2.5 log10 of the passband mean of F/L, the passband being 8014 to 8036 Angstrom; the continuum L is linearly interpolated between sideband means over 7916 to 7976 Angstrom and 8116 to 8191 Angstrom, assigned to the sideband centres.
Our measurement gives -0.02 mag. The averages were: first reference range 24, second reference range 27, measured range 25.6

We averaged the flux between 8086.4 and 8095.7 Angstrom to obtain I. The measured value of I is 27.1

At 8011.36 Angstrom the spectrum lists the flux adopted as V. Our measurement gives 25.6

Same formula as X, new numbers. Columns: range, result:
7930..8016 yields 24.6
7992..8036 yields 25.4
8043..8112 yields 26.8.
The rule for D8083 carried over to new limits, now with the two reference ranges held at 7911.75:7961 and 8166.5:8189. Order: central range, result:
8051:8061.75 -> -0.91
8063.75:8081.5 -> -1.37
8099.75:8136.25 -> -3.21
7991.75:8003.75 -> -0.46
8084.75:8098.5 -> -1.14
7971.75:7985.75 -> -0.55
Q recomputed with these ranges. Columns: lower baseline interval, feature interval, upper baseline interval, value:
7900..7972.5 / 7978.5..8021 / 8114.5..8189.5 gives -0.024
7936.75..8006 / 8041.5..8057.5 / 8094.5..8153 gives -0.013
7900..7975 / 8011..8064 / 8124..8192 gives -0.038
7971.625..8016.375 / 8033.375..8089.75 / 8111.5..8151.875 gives -0.009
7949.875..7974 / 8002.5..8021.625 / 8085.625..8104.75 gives -0.004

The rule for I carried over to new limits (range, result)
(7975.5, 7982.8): 25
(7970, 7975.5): 24.9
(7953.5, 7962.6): 24.4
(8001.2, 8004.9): 25.3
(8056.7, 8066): 26.9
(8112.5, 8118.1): 27.3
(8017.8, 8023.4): 25.6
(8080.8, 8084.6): 27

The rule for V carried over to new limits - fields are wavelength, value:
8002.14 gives 25.3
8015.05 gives 25.7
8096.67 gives 27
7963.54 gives 24.4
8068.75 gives 26.7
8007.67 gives 25.3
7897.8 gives 23.7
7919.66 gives 23.1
